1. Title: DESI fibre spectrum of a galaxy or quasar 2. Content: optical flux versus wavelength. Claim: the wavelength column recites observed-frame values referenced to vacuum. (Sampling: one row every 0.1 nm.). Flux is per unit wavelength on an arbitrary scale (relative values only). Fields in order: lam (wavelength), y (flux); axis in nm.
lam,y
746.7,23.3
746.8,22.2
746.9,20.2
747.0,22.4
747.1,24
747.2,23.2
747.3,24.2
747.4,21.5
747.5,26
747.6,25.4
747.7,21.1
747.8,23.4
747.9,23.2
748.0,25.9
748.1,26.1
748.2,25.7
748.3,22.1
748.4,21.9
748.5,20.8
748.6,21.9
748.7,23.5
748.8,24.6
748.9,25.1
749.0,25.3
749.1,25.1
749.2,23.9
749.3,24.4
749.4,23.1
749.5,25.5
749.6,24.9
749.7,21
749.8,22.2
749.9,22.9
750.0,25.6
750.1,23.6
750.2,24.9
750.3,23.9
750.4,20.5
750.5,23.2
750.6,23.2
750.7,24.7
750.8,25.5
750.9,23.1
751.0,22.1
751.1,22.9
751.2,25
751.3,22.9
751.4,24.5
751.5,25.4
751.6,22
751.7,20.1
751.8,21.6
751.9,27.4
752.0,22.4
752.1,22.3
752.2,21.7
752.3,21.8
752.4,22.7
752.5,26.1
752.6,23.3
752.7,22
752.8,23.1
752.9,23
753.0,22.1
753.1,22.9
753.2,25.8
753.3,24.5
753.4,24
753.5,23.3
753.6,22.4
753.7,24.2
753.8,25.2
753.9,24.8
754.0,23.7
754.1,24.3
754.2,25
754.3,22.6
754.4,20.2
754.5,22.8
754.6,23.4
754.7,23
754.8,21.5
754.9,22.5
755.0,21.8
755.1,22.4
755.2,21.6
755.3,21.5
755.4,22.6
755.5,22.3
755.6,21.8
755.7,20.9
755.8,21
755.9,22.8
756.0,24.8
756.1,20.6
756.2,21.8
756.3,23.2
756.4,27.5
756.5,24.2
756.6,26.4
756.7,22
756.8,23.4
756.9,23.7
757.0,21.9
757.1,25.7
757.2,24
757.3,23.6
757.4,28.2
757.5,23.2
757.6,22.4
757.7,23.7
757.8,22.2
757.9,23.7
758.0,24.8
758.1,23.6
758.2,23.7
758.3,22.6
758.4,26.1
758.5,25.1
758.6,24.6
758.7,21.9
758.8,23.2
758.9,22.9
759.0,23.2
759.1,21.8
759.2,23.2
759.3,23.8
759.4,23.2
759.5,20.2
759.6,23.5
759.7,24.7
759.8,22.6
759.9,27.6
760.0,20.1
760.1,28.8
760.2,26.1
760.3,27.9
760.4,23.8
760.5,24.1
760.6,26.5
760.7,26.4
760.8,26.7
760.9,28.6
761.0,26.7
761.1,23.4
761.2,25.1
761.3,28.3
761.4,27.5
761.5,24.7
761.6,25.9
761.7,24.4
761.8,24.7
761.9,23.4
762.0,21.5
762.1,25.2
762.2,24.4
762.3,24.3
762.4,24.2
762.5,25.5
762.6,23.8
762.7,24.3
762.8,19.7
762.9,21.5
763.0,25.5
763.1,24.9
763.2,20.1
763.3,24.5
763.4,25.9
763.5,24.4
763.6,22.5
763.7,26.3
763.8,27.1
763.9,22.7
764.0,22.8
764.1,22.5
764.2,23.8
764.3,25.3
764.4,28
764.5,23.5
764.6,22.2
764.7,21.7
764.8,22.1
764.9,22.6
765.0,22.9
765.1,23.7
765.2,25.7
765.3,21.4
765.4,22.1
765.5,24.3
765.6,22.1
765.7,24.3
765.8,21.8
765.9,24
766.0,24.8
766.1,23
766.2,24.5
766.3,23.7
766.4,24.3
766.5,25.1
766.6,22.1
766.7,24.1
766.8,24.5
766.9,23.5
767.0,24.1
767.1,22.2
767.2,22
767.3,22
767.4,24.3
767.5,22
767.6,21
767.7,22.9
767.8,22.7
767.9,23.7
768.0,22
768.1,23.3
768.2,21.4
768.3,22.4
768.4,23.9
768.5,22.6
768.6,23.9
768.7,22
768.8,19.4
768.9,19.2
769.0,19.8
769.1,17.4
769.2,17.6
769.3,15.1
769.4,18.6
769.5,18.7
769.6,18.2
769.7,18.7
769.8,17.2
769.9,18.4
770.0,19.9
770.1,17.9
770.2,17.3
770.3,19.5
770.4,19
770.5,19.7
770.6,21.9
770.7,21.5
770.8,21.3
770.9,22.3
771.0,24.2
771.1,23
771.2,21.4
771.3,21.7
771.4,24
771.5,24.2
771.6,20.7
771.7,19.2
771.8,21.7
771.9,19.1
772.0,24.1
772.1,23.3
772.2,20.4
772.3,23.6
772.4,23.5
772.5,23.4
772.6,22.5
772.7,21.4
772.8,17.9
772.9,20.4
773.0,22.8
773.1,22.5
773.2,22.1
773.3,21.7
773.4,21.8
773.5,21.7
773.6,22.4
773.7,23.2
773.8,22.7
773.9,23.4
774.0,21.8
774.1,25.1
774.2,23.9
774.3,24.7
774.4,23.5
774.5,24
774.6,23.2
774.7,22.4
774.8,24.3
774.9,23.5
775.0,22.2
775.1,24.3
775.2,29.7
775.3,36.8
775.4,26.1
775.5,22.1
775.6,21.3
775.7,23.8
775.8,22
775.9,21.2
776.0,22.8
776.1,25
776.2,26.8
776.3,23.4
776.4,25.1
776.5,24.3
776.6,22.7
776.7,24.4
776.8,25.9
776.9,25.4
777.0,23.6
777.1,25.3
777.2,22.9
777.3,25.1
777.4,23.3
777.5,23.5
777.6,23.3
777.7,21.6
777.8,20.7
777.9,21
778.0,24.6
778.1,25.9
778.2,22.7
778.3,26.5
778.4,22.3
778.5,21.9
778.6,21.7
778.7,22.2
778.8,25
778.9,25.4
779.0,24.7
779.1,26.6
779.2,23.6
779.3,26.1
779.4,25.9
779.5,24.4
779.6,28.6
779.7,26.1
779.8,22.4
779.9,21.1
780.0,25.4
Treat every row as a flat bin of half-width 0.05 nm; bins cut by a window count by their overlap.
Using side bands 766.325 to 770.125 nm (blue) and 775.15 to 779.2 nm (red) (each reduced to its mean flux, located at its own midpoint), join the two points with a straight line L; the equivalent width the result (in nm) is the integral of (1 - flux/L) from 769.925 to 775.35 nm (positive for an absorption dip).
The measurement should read 0.073 nm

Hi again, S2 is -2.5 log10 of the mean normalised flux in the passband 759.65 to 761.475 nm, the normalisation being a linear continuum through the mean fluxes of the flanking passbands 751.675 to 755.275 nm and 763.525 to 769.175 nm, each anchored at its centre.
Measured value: -0.12 mag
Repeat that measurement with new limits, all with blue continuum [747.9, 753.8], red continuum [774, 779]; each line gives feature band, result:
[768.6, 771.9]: 0.19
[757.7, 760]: 0.01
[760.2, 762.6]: -0.07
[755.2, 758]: 0.02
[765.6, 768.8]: 0.04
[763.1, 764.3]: -0.01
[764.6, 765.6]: 0.04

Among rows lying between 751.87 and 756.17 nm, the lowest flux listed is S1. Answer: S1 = 20.2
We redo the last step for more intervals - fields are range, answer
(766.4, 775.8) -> 15.1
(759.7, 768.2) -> 19.7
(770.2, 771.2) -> 17.3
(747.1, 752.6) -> 20.1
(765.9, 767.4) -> 22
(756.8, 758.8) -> 21.9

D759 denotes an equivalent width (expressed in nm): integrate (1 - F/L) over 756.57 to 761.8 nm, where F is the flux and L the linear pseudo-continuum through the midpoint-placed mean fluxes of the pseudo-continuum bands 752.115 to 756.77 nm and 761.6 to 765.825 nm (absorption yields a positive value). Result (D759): -0.24 nm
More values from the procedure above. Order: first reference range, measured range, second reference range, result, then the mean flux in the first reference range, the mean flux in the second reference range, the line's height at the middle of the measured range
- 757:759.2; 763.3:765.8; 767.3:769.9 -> -0.21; 23.8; 20.7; 21.9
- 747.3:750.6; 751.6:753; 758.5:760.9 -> 0.06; 23.7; 24.3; 23.9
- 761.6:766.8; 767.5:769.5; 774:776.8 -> 0.25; 23.7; 24.4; 24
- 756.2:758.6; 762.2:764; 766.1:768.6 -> -0.03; 24.1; 23.1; 23.5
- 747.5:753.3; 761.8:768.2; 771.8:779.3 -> 0.01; 23.5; 23.5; 23.5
